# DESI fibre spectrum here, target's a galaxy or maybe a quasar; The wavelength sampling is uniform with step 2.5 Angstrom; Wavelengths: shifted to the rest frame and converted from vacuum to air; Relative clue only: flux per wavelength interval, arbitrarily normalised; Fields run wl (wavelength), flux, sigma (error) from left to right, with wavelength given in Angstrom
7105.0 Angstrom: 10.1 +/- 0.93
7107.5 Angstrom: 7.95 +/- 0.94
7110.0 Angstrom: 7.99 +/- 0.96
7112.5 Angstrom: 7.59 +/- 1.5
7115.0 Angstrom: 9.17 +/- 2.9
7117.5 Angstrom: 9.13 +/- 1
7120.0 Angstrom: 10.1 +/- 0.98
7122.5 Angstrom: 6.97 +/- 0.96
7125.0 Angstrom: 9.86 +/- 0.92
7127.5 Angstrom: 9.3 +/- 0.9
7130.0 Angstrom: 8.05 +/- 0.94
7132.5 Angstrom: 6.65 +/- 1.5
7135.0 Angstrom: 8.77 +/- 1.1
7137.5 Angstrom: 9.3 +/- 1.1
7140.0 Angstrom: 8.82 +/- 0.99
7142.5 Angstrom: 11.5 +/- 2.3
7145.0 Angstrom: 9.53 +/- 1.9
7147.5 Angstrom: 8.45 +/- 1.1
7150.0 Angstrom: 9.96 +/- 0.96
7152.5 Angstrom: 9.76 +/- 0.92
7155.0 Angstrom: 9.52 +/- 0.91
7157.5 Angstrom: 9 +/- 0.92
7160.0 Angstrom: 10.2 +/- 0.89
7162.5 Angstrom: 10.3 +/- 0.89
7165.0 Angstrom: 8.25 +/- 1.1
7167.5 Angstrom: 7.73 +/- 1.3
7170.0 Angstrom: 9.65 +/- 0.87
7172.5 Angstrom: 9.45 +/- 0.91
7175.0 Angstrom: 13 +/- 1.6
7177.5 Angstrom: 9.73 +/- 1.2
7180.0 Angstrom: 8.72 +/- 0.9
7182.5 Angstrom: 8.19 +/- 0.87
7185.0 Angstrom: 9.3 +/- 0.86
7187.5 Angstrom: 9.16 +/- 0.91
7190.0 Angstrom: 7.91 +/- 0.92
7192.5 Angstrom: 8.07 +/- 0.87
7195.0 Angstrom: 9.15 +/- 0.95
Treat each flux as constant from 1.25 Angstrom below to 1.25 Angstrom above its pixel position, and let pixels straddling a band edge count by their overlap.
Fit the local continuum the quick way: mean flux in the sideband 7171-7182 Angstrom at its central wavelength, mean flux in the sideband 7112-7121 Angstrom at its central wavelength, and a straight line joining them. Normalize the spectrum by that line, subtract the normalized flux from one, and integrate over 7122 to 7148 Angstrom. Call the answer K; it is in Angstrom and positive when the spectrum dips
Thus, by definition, 1.4 Angstrom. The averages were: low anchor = 9.08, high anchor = 10.1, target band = 8.9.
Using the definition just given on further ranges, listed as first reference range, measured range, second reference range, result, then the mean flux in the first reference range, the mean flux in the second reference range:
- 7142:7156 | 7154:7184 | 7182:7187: -0.8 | 9.7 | 8.89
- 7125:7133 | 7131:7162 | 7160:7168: -1.9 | 8.42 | 9.08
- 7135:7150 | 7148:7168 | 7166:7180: 0.6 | 9.49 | 9.78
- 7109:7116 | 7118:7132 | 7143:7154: -0.1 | 8.23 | 9.57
